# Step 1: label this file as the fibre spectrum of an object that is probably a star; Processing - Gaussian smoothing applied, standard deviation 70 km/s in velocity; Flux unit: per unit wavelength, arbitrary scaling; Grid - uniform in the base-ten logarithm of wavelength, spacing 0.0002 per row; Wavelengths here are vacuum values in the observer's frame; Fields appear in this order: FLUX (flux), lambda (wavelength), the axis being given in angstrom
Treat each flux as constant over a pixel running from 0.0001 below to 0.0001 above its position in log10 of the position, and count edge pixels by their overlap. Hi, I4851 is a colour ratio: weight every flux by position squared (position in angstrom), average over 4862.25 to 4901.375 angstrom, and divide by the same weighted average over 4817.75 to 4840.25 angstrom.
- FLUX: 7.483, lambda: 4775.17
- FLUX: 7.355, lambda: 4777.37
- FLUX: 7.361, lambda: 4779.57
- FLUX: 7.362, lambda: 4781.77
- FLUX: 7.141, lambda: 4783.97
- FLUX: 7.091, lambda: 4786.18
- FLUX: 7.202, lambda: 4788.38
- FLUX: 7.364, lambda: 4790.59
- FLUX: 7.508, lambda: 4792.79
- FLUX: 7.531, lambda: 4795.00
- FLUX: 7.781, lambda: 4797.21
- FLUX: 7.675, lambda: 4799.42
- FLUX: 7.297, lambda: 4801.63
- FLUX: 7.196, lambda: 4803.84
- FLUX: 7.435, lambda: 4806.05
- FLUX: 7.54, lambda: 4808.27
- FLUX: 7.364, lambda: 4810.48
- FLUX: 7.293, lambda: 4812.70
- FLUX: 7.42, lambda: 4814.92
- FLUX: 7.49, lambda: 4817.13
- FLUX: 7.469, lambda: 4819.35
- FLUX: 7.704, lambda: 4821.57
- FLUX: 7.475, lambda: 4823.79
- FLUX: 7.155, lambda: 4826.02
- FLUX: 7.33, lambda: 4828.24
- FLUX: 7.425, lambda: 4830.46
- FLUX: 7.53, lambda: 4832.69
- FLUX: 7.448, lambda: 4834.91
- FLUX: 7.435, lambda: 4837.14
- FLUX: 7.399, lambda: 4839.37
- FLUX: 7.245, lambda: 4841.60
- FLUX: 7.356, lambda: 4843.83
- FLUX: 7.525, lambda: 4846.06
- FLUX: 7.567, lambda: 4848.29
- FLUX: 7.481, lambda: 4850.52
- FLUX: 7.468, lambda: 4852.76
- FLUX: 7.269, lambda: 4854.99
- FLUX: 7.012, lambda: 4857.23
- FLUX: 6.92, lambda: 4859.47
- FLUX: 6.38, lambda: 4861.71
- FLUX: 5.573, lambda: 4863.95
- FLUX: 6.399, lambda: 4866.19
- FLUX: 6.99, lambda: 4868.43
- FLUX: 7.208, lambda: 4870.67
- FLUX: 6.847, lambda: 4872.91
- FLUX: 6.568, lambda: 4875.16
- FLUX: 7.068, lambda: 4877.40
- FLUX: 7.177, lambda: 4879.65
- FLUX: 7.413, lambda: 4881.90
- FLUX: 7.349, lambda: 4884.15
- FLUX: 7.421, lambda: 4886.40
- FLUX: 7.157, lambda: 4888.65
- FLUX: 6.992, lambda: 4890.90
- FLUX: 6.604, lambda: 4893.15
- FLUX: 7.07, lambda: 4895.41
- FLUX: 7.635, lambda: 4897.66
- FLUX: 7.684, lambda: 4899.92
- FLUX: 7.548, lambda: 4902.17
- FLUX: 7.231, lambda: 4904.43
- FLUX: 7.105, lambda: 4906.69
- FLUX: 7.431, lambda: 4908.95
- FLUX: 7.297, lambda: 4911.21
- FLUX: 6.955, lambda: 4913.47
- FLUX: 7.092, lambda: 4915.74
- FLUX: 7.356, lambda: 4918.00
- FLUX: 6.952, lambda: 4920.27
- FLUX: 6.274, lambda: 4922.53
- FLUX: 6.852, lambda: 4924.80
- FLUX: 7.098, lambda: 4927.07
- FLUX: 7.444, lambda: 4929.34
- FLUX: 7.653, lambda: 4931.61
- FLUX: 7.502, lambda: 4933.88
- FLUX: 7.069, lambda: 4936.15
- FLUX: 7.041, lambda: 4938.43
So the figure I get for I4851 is 0.96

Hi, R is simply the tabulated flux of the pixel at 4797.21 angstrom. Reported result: 7.781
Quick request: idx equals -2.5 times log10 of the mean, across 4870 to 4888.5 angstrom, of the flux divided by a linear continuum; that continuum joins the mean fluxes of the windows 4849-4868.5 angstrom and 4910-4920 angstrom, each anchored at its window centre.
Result -0.03 mag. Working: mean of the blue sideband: 6.84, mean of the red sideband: 7.16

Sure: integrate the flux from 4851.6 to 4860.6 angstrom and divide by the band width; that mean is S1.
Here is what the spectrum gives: 7.16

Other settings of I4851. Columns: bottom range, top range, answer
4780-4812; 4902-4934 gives 1.02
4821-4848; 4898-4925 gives 1.00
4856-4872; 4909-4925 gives 1.08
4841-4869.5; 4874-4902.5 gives 1.04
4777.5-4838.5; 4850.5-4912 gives 0.98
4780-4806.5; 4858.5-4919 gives 0.99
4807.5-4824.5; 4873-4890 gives 0.98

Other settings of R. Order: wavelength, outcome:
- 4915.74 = 7.092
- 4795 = 7.531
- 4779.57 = 7.361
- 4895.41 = 7.07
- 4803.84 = 7.196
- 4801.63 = 7.297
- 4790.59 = 7.364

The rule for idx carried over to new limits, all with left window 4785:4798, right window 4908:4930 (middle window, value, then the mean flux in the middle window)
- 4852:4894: 0.04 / 6.94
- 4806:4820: -0.01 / 7.43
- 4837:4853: -0.03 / 7.43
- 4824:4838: -0.01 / 7.39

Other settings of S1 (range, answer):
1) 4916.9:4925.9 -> 6.86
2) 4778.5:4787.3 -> 7.24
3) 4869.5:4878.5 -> 6.93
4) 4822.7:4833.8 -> 7.38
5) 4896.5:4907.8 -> 7.44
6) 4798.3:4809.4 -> 7.43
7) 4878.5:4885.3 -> 7.3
